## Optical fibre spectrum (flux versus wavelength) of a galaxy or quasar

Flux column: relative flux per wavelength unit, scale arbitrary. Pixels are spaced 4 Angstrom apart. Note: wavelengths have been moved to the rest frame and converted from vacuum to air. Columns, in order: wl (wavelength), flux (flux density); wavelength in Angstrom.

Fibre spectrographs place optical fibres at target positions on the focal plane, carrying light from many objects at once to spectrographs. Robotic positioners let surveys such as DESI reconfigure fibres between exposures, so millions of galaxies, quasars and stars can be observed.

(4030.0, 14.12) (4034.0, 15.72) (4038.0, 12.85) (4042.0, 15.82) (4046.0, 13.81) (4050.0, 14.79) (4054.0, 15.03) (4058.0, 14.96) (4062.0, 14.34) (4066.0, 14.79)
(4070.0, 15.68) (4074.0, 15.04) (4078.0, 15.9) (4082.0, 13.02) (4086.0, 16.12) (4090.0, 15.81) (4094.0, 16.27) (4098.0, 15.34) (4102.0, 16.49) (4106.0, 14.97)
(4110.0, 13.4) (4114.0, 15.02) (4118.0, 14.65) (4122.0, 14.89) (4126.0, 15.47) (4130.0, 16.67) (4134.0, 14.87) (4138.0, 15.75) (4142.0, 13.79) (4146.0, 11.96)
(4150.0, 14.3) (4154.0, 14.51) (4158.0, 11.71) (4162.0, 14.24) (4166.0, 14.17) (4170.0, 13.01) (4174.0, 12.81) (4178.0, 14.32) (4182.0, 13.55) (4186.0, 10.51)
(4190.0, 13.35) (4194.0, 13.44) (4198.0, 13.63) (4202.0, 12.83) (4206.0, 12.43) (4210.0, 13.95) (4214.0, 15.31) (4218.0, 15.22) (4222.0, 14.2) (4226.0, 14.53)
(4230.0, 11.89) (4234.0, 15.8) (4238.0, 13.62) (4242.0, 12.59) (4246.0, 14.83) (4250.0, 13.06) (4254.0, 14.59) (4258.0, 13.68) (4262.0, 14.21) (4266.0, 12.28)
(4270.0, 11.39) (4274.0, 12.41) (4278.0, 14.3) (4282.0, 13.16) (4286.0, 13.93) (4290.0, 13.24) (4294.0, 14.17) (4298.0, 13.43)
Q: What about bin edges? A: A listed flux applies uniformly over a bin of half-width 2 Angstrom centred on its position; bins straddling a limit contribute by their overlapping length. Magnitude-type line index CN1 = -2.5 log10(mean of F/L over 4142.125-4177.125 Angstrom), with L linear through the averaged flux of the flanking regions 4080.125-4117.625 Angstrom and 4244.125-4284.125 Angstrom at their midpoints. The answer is 0.09 mag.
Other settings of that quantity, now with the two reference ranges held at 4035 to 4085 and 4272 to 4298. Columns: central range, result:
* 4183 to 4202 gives 0.10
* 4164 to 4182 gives 0.04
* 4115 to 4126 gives -0.04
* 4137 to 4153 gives 0.03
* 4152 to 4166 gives 0.05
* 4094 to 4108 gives -0.09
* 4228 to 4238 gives 0.00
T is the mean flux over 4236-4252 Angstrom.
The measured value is 13.5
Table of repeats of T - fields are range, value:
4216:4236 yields 14.3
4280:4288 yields 13.5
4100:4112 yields 15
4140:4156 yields 13.6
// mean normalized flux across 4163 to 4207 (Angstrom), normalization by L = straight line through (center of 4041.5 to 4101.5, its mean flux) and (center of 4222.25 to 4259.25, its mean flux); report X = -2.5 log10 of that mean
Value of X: 0.09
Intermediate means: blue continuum 15.1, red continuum 13.9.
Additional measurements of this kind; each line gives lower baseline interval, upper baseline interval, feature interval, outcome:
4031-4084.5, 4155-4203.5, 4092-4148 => -0.08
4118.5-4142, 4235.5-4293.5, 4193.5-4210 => 0.09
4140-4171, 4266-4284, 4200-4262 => -0.07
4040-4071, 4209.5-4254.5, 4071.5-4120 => -0.03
